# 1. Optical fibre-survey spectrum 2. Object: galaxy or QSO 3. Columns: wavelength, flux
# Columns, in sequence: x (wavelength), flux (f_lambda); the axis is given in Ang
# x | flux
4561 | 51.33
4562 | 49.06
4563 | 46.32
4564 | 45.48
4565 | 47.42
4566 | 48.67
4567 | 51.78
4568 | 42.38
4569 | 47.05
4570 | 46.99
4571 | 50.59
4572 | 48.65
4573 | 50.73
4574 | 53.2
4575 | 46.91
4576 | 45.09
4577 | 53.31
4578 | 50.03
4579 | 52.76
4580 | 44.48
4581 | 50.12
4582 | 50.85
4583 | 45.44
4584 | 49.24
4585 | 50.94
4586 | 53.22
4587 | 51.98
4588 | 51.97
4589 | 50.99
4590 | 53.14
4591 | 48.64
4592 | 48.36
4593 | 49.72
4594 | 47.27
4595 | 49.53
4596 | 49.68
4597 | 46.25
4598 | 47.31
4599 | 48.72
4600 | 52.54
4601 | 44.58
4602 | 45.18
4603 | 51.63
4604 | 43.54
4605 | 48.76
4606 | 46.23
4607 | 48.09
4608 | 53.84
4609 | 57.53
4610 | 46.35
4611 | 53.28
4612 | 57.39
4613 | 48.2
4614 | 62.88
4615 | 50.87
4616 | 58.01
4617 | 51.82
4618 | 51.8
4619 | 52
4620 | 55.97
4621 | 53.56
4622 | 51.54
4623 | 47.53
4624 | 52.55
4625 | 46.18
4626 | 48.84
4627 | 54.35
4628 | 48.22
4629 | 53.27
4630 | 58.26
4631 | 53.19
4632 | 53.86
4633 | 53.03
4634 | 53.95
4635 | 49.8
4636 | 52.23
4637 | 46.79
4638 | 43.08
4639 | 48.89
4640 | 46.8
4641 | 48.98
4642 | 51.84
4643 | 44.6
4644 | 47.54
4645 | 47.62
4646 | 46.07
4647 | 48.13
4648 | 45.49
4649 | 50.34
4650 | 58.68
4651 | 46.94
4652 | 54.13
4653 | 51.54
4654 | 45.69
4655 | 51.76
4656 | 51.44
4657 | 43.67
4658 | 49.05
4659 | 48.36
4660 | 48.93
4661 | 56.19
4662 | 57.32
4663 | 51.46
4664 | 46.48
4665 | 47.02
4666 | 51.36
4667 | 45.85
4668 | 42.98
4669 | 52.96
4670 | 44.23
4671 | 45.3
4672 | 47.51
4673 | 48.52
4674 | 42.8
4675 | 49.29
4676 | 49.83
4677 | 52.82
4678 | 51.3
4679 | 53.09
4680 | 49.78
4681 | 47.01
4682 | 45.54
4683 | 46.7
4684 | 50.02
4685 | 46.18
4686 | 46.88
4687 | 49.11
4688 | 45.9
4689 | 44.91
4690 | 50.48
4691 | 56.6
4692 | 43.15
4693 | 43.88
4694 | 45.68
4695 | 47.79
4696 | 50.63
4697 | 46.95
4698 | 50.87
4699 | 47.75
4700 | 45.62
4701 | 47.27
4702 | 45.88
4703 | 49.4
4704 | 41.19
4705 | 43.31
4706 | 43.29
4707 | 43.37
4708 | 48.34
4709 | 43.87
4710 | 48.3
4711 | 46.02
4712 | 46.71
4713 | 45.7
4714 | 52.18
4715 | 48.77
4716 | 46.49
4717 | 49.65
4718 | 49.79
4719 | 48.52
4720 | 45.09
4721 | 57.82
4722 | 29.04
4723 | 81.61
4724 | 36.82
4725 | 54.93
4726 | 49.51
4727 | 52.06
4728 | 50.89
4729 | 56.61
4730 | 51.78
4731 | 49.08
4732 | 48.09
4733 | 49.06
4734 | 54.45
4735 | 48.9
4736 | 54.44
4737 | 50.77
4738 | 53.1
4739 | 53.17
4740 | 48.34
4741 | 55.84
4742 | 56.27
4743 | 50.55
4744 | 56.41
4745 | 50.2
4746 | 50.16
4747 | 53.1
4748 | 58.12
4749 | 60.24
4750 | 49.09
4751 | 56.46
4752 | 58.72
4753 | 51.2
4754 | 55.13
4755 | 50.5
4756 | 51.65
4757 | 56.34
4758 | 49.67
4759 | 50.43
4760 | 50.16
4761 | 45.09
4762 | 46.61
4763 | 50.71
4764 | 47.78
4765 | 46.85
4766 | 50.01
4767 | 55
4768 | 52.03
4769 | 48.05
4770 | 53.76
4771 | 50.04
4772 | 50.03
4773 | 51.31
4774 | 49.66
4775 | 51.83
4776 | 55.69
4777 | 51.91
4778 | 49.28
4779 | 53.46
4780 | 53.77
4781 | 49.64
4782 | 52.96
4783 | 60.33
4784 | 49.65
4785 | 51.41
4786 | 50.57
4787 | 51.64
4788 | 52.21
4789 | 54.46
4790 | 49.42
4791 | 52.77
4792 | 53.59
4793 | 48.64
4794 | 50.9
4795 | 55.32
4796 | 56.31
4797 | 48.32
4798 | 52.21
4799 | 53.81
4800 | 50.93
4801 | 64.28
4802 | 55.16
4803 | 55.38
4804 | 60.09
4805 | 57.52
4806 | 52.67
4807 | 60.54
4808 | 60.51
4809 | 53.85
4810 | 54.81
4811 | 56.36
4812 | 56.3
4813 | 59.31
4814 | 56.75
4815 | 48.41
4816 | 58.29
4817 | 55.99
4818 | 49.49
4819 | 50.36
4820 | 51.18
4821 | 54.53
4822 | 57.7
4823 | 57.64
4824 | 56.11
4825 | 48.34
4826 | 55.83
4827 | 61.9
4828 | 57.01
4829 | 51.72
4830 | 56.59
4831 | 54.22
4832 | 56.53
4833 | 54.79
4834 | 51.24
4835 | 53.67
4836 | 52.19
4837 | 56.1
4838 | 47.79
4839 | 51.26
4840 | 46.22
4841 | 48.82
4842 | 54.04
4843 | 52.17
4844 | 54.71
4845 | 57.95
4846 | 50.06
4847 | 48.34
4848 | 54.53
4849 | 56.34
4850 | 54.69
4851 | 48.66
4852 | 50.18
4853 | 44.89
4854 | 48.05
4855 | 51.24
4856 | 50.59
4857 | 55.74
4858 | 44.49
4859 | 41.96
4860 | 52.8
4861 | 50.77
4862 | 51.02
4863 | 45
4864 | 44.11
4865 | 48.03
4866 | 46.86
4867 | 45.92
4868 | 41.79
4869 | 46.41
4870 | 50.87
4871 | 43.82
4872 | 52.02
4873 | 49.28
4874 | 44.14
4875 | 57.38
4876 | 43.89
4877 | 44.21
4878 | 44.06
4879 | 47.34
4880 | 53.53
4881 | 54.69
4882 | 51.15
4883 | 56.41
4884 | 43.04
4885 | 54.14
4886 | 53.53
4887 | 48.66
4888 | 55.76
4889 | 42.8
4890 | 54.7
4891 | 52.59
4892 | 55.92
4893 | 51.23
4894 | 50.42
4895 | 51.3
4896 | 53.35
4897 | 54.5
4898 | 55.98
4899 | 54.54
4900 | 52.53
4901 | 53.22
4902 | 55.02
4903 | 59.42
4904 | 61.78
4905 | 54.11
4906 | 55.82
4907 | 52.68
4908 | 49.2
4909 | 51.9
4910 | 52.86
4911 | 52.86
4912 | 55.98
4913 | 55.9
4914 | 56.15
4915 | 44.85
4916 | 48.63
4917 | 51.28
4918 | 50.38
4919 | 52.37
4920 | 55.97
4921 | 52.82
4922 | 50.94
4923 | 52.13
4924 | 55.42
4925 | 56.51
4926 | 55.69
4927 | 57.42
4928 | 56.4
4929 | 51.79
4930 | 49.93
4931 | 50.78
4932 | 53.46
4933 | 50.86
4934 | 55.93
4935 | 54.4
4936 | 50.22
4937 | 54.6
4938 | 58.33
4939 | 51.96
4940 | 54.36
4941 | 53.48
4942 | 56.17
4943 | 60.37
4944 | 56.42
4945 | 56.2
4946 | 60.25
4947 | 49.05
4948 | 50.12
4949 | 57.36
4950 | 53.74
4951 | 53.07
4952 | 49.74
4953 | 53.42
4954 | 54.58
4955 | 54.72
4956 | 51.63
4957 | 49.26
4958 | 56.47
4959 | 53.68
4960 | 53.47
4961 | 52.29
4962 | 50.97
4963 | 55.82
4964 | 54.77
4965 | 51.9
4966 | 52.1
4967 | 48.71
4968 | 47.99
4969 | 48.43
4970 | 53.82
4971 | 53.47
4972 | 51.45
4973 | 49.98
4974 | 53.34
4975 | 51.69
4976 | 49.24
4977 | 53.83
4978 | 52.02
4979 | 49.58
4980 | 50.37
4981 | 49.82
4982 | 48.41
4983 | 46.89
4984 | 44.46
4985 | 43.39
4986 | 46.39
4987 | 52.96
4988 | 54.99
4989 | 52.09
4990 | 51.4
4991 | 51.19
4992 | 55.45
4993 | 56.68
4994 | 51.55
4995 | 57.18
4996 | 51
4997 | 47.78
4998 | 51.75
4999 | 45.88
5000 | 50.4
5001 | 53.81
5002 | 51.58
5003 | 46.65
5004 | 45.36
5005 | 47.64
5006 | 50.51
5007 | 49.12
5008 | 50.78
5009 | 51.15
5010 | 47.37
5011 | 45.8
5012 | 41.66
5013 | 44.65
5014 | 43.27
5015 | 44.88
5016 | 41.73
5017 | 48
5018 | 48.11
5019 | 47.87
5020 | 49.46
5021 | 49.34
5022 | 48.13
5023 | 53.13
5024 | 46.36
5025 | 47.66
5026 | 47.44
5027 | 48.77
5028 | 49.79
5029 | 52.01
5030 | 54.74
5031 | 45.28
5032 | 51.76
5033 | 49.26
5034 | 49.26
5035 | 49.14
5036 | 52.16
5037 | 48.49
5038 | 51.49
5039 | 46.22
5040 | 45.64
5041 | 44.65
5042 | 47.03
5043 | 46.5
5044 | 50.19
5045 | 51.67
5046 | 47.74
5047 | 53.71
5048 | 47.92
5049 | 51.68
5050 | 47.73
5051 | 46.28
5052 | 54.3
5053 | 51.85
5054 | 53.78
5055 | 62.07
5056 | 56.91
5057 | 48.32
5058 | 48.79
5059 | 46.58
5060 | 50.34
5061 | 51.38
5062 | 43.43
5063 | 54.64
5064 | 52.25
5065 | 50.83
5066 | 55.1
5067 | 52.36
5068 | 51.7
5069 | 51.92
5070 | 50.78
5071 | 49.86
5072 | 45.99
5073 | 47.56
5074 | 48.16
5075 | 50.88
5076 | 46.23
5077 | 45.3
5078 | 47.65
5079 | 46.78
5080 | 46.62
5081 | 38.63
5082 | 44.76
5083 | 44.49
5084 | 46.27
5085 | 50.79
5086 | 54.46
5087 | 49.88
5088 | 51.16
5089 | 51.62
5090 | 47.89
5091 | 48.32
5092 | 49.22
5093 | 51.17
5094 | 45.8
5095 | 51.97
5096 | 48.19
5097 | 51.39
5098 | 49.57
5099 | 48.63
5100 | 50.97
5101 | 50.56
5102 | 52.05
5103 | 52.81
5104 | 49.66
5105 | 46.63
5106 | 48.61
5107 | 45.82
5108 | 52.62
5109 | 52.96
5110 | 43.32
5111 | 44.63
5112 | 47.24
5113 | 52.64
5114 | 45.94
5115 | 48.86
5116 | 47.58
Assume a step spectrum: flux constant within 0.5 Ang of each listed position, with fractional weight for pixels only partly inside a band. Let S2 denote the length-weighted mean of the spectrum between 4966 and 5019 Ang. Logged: 49.5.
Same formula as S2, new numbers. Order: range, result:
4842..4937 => 51.5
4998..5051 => 48.5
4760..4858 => 52.9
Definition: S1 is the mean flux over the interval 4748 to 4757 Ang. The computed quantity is 54.5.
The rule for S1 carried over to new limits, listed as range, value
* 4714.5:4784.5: 51.6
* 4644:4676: 48.9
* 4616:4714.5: 48.9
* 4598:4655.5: 50.6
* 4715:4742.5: 51.1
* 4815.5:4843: 53.7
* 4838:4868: 49.8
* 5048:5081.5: 49.9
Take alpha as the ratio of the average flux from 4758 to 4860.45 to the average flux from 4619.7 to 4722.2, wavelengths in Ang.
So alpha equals 1.1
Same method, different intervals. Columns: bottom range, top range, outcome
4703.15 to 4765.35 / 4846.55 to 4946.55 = 1.03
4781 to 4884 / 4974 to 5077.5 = 0.95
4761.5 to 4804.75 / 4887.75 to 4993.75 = 1.01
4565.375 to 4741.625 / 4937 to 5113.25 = 1.01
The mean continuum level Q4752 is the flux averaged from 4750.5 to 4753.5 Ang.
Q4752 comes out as 55.5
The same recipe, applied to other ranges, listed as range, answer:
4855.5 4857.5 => 53.2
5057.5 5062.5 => 48.1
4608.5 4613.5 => 52.5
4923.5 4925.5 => 56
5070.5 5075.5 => 48.5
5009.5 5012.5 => 44.9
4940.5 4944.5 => 56.6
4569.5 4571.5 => 48.8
